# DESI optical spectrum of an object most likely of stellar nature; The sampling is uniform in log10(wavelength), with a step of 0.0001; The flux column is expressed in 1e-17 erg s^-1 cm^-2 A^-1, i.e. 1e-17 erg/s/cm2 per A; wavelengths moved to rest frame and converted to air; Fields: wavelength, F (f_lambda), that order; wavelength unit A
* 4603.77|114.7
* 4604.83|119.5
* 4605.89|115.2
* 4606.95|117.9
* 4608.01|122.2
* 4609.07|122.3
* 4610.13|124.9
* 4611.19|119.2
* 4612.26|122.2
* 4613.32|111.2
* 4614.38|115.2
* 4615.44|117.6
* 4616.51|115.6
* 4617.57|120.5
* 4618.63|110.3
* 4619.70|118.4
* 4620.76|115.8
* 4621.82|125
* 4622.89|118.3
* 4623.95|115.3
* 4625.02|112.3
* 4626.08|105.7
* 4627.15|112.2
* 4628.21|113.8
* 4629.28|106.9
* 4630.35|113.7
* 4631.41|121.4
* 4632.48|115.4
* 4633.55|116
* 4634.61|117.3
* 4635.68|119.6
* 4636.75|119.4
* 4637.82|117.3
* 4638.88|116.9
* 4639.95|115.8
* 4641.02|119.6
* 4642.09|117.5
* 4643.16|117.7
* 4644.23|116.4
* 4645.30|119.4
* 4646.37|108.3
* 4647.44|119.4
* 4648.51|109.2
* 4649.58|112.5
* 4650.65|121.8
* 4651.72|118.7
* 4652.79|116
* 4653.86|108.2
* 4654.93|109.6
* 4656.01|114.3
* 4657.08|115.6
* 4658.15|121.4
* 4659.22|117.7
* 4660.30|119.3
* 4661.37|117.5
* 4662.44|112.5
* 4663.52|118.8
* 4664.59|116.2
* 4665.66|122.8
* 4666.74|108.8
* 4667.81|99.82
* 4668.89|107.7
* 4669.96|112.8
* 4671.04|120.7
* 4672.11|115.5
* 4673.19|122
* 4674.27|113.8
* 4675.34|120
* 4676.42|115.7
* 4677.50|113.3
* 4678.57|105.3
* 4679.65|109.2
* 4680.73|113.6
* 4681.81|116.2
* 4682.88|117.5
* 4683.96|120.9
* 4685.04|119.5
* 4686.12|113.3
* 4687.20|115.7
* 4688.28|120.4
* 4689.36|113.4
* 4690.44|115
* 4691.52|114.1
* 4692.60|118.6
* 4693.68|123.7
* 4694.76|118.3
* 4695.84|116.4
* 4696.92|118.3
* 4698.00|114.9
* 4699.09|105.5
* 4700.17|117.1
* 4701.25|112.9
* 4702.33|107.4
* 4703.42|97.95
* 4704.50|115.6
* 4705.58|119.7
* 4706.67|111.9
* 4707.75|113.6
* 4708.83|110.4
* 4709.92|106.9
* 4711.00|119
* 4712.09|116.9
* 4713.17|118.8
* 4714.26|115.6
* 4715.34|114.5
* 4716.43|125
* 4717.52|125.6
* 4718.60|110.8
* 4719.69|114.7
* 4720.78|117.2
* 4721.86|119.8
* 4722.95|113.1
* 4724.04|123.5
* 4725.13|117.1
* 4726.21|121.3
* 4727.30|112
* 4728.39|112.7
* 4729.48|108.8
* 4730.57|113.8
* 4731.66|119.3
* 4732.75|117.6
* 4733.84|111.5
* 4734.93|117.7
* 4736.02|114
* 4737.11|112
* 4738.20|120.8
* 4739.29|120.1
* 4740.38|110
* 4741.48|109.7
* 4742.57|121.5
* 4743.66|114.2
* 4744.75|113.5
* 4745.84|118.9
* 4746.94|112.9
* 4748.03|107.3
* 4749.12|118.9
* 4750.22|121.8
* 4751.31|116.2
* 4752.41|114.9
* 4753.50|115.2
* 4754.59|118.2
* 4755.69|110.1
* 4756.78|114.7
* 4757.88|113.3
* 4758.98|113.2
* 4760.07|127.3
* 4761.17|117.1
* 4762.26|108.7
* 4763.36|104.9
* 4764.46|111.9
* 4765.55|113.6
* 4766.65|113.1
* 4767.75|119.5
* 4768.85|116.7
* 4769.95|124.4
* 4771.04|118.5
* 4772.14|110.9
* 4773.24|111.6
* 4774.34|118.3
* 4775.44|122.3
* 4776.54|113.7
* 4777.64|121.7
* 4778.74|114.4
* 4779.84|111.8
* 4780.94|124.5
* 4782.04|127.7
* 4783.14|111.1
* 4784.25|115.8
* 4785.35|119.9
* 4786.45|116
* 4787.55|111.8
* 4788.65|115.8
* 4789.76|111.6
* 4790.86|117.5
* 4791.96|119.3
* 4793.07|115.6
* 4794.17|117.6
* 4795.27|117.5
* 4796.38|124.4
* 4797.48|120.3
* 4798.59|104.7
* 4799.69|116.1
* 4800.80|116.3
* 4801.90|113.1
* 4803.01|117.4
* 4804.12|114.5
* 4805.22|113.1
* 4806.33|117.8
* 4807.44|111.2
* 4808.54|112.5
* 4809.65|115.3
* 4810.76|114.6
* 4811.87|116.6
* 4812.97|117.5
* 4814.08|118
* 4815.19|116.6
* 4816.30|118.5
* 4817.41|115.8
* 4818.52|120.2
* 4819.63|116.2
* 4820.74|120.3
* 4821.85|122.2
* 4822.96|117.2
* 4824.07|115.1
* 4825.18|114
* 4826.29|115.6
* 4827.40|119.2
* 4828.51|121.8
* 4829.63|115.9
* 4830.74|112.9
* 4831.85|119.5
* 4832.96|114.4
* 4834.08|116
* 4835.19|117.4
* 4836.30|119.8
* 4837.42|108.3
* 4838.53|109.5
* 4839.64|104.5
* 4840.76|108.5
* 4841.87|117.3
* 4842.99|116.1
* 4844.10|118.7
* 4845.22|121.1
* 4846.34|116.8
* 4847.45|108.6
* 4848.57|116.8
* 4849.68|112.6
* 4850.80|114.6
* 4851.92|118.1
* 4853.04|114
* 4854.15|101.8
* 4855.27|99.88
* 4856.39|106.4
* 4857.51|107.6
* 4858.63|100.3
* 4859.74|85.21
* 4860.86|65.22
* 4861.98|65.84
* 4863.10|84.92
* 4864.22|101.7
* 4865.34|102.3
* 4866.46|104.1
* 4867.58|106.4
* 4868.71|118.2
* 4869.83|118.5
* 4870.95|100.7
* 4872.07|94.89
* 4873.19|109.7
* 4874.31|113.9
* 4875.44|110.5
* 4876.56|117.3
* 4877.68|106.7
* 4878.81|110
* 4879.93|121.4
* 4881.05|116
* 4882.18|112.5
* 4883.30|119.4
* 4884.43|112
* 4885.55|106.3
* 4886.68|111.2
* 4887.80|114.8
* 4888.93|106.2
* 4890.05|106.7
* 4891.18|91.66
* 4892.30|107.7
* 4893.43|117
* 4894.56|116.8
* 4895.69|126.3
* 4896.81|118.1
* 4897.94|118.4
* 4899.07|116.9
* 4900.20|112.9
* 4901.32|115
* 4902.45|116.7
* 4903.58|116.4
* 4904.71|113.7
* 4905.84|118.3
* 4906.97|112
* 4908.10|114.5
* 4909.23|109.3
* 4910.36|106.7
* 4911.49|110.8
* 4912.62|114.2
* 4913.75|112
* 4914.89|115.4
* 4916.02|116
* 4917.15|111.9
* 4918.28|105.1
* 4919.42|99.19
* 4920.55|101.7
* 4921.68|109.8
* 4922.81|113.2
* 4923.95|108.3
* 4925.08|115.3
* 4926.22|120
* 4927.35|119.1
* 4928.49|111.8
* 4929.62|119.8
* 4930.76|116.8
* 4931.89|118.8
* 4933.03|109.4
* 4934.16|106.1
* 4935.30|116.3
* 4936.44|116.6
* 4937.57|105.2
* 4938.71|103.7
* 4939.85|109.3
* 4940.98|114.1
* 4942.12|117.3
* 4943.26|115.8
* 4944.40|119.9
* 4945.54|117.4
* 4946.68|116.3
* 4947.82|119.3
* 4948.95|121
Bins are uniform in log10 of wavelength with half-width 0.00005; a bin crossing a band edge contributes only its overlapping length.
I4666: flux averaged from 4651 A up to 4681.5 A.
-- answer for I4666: 115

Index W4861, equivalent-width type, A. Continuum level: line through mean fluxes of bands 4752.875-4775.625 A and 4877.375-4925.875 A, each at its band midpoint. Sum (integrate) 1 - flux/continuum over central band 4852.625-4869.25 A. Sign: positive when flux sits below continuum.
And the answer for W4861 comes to 2.3 A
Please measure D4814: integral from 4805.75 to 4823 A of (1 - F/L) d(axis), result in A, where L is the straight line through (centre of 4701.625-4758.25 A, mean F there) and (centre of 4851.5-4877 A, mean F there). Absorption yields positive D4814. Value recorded -1.6 A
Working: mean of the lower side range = 115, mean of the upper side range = 102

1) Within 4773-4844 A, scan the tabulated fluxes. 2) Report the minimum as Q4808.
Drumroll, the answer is 104.5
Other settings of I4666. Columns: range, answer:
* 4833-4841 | 112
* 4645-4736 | 115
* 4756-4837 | 116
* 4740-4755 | 115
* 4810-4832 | 117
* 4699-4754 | 115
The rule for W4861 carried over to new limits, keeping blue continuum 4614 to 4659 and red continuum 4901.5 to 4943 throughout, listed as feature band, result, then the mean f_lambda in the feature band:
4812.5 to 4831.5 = -0.7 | 117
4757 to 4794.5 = -0.7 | 116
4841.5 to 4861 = 0.8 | 109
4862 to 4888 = 1.1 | 108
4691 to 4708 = 0.1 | 114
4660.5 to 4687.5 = 0.1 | 115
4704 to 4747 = -0.4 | 116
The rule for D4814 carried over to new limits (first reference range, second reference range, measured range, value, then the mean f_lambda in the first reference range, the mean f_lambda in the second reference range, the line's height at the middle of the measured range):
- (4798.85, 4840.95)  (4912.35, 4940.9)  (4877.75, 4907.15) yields -0.1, 116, 112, 113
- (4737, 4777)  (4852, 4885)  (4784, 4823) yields -1.9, 115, 105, 111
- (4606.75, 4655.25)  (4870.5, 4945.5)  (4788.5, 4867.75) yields 1.1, 116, 112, 113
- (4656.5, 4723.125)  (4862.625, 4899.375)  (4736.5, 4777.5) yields -0.7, 115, 110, 114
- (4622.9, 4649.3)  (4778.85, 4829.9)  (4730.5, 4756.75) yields 0.2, 115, 117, 116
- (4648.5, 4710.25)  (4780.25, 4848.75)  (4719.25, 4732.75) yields -0.1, 115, 116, 115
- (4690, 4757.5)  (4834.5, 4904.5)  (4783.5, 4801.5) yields -0.6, 115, 109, 112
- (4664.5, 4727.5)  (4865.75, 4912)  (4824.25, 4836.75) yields -0.4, 115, 112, 113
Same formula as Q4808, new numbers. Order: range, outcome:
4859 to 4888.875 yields 65.22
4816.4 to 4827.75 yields 114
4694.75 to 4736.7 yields 97.95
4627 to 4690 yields 99.82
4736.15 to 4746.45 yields 109.7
